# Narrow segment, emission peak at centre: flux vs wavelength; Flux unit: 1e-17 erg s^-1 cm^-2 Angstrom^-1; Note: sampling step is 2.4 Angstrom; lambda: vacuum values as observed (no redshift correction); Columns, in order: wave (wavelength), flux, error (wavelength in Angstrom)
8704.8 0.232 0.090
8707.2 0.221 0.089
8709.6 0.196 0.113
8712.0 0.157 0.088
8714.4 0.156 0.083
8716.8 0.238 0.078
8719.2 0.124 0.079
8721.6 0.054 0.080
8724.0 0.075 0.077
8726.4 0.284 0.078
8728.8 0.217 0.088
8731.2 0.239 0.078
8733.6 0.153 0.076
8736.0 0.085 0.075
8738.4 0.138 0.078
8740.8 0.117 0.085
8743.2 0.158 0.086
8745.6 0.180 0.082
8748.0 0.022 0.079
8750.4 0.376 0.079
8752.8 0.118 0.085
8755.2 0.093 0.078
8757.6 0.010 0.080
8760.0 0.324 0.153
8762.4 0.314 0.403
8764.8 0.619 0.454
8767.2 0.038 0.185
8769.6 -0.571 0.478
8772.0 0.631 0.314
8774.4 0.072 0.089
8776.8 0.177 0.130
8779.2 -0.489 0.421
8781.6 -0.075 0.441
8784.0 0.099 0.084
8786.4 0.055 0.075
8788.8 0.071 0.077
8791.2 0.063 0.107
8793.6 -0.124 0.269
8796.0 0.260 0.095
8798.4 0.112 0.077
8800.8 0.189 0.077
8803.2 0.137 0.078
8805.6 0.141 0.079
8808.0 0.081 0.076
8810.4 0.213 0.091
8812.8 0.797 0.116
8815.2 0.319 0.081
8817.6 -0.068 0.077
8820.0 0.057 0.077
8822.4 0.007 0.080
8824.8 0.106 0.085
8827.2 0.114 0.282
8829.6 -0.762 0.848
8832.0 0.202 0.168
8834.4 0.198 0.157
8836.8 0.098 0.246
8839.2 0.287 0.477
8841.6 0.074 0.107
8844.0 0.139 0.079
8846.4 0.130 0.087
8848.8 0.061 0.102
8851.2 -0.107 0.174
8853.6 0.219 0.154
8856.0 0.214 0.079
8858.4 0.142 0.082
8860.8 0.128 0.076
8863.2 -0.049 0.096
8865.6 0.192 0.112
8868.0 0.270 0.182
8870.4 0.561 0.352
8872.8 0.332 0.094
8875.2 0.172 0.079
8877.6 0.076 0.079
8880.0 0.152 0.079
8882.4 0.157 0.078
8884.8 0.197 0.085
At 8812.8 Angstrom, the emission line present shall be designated H-beta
